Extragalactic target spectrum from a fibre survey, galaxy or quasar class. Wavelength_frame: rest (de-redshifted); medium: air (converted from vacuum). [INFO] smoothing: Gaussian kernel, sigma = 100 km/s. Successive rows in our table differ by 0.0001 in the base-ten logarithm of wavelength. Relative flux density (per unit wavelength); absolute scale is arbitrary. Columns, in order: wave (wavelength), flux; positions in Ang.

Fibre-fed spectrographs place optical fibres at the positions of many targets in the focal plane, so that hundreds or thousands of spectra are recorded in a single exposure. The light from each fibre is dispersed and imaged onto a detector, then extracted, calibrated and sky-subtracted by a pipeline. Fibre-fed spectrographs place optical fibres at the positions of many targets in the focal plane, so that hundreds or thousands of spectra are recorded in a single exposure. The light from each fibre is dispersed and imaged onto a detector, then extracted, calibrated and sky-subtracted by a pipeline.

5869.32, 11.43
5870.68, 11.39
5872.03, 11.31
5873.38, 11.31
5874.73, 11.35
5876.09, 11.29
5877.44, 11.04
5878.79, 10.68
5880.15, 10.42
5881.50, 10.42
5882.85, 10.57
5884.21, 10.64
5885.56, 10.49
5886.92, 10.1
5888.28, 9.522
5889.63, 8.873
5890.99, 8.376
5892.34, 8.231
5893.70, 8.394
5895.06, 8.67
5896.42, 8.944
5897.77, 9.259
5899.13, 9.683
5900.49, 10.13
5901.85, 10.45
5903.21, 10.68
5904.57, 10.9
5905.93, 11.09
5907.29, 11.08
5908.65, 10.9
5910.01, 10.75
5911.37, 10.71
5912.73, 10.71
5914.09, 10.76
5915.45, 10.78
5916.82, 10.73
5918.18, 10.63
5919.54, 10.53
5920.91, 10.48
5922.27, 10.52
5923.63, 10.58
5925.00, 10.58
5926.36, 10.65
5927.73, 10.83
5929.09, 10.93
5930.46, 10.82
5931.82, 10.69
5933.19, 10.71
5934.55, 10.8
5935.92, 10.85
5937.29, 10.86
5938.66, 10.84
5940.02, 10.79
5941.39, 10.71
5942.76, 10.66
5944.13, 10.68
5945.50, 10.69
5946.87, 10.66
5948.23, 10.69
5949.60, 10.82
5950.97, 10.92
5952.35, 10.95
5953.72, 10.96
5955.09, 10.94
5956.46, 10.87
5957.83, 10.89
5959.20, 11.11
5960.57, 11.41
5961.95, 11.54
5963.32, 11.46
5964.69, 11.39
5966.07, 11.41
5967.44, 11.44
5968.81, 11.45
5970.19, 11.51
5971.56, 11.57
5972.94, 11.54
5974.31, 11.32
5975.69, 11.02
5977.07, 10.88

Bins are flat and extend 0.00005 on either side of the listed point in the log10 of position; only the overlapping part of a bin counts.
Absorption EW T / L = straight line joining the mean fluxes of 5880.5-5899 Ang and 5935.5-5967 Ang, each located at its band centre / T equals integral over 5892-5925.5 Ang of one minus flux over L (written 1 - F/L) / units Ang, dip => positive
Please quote -1.1 Ang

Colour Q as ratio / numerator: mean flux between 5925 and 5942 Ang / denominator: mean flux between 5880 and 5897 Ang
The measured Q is 1.1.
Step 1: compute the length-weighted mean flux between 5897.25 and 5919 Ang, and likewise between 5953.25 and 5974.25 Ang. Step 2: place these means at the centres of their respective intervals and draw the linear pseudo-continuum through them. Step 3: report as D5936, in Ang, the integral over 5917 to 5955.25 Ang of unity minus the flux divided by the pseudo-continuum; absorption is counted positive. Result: 0.7 Ang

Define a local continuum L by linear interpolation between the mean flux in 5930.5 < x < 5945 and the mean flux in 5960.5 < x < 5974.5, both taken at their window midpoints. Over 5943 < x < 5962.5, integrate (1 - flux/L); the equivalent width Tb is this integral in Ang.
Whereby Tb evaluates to 0.3 Ang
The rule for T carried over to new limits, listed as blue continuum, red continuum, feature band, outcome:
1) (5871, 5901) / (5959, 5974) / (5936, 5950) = 0.4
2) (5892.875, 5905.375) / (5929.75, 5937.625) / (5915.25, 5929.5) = -0.3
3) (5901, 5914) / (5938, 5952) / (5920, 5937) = 0.1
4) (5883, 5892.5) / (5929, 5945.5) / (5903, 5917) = -1.0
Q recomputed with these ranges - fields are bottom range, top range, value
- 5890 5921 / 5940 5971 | 1.09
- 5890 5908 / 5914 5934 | 1.10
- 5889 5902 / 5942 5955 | 1.19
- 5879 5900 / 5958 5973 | 1.20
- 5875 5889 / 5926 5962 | 1.03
